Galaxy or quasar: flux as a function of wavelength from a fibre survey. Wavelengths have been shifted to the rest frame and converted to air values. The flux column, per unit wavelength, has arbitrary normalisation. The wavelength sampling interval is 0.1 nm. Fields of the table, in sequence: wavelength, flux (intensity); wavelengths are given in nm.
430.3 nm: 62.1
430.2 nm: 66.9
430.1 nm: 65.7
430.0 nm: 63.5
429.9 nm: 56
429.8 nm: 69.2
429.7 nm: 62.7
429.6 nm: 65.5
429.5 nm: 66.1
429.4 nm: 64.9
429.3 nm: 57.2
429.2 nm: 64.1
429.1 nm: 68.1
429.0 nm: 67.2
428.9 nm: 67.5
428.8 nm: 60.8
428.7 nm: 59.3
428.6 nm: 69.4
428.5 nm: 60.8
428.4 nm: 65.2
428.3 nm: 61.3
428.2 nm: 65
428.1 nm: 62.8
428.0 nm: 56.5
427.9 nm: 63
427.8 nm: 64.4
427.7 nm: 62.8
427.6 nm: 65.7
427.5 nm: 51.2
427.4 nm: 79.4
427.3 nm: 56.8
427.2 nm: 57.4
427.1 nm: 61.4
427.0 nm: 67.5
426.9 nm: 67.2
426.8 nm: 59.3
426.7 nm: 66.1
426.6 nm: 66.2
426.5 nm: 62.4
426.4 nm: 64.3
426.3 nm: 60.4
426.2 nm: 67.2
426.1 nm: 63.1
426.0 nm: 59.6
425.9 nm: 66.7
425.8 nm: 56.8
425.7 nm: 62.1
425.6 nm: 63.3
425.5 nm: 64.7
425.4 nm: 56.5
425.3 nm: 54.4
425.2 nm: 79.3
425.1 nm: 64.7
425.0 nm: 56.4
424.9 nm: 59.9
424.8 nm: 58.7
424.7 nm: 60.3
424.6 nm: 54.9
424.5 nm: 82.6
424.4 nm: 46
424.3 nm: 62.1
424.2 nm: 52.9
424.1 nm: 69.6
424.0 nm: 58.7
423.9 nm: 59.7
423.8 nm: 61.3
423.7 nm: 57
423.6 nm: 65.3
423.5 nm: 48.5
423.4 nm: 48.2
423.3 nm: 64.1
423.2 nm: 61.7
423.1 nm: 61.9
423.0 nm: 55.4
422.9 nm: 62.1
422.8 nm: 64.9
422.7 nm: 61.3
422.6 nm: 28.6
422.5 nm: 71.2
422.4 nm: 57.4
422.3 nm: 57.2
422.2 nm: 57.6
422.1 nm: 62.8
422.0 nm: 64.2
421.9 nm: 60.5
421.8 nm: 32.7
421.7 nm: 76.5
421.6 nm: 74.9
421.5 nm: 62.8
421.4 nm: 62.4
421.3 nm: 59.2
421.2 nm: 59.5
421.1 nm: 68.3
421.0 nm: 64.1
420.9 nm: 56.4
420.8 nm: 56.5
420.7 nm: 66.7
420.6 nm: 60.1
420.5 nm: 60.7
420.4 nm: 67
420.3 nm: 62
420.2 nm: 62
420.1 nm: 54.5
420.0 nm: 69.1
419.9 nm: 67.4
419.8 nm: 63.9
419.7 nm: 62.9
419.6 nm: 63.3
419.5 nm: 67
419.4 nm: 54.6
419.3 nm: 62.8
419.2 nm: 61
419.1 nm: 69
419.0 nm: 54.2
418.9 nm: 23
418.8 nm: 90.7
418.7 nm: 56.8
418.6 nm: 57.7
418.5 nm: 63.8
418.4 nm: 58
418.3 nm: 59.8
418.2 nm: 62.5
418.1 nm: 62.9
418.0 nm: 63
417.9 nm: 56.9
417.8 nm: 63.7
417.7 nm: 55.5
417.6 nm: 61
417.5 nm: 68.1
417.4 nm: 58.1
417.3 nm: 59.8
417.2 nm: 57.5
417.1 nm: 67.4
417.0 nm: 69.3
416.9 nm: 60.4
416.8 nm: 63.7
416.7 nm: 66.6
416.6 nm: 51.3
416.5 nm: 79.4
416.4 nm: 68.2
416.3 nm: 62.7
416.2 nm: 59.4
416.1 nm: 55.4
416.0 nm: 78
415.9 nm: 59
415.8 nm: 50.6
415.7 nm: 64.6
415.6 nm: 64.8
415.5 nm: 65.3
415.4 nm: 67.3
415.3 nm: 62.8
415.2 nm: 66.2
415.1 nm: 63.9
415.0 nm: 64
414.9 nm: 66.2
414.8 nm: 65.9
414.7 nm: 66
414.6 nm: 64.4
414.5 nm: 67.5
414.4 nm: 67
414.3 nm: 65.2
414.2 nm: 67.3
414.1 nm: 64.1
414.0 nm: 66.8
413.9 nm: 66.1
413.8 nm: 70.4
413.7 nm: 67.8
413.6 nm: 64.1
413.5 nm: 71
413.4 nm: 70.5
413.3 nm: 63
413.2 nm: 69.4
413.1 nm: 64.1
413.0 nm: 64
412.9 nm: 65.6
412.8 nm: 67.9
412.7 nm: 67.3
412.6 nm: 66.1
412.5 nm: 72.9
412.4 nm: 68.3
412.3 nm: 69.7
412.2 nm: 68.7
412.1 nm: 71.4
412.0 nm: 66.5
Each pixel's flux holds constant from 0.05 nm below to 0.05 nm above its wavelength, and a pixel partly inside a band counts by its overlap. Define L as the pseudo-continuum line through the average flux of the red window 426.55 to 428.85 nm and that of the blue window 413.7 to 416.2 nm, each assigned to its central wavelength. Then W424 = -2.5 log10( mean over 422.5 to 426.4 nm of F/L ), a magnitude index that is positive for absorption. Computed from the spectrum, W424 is 0.06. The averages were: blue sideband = 64.9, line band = 60.2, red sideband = 63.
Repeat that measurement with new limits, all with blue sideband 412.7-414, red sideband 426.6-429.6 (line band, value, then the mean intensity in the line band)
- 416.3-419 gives 0.07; 61.6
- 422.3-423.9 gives 0.12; 58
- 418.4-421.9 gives 0.07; 61.5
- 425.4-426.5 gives 0.03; 62.5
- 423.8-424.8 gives 0.06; 60.7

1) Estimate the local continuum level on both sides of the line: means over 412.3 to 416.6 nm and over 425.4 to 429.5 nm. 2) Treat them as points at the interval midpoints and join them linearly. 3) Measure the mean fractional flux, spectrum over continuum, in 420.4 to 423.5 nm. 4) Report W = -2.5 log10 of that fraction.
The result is 0.08 mag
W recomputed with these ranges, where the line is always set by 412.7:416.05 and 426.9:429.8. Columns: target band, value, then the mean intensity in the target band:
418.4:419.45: 0.10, 59.3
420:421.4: 0.05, 61.6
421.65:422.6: 0.11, 58.4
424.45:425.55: 0.02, 62.9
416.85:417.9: 0.06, 61.8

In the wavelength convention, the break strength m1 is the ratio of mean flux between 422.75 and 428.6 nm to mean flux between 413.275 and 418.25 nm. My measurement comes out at 0.96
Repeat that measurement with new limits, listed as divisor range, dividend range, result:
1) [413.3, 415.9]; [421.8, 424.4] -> 0.89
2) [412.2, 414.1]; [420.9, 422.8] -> 0.89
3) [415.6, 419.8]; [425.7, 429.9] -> 1.03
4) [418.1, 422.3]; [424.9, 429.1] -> 1.03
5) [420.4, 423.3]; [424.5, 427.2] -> 1.04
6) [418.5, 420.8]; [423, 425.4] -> 0.98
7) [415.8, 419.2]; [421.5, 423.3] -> 0.97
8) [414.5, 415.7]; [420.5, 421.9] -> 0.94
